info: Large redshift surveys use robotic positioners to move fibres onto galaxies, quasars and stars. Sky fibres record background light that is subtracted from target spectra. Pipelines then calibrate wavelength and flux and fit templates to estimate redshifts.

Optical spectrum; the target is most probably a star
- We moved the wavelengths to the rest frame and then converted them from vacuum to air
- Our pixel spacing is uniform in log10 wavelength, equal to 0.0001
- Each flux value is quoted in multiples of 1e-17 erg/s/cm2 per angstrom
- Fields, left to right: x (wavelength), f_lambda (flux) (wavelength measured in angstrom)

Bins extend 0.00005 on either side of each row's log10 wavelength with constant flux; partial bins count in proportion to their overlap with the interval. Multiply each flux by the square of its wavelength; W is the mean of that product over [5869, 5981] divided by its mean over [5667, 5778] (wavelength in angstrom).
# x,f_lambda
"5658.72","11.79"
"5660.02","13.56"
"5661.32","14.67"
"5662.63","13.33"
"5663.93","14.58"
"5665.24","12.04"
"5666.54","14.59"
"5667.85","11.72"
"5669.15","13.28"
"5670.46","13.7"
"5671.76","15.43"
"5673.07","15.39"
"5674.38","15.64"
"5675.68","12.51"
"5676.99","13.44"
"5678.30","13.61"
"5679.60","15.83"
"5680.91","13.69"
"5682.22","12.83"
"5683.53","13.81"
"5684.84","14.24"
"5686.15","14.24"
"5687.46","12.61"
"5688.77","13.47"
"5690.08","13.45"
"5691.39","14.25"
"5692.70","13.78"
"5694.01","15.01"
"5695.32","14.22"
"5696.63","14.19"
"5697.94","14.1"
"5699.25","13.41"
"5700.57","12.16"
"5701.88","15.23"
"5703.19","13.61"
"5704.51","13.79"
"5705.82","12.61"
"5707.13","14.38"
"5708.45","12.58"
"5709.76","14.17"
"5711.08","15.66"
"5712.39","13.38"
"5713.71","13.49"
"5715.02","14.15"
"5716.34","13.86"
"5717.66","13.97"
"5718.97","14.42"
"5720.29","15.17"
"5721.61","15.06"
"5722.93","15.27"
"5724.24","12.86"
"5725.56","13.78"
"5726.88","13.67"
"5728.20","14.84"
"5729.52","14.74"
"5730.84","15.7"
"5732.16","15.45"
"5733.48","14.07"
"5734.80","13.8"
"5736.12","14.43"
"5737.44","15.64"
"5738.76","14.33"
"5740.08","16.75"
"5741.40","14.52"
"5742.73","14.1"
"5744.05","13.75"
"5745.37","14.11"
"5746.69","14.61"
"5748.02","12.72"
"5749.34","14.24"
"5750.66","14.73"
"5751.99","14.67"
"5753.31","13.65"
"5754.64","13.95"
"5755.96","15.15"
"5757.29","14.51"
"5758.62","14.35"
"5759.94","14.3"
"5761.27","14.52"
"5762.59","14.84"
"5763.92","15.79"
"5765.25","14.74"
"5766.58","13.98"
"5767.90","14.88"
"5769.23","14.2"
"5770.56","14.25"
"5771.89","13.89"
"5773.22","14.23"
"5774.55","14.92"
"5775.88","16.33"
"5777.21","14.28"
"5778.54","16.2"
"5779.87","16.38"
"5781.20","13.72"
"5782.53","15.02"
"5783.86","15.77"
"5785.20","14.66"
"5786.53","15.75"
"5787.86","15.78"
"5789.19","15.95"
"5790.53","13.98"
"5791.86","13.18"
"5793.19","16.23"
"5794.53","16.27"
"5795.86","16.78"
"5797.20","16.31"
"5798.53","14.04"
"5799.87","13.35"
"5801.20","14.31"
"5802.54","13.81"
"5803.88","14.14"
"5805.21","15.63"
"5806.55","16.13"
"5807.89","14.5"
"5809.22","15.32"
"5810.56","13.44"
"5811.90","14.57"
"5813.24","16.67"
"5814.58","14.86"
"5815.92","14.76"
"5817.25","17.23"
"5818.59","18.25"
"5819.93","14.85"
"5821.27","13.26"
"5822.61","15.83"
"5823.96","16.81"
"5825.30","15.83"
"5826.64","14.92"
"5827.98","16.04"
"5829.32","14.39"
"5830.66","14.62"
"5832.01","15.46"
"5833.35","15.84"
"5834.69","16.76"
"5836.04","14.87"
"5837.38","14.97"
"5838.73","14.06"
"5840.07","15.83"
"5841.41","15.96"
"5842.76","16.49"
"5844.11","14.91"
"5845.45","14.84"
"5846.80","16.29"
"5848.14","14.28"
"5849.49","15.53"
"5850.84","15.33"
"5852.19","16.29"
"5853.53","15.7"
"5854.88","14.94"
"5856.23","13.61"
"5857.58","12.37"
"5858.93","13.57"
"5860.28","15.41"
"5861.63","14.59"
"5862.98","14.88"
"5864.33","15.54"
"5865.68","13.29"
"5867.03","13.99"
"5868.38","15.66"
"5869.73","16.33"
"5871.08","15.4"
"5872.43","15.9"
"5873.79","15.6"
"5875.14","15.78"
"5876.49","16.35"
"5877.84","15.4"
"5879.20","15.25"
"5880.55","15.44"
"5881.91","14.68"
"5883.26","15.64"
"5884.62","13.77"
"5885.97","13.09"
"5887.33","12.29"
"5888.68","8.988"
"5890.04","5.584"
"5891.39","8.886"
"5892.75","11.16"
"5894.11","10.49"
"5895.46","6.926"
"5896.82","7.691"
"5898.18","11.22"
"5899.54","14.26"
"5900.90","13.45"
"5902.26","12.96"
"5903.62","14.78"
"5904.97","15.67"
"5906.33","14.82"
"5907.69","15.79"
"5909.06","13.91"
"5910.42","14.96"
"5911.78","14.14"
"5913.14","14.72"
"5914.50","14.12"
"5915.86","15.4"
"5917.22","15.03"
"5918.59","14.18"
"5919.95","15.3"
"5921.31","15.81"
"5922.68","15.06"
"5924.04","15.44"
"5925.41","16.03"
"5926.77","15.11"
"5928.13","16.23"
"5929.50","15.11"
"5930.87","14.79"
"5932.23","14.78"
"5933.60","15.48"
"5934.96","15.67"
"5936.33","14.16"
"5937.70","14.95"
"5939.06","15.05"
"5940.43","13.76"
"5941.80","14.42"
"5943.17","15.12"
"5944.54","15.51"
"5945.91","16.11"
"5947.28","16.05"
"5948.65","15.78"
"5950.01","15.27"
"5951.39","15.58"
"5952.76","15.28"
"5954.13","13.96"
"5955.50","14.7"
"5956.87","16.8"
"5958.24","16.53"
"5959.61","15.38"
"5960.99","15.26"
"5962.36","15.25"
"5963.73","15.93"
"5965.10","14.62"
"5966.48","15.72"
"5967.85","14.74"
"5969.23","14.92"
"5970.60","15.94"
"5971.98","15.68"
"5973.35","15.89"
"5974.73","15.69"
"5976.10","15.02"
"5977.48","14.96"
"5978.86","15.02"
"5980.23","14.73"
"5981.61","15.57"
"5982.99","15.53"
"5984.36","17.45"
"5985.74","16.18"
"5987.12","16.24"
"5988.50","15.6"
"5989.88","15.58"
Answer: 1.09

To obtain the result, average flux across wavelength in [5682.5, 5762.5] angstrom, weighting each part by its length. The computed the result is 14.2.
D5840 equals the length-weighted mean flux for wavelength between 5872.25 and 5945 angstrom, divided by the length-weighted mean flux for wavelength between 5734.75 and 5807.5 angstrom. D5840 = 0.9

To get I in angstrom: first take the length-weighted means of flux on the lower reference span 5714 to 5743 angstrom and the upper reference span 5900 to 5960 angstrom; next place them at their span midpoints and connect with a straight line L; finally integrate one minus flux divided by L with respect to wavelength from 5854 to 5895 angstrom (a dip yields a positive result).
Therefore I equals 3.2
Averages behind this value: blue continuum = 14.6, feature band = 13.8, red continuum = 15.1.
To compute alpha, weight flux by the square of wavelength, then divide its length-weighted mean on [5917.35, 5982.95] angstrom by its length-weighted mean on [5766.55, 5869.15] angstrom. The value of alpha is 1.06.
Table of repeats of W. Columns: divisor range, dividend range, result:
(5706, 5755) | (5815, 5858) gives 1.11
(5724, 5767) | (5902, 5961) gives 1.11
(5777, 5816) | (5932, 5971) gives 1.07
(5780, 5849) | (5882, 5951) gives 0.95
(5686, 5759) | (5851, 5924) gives 1.04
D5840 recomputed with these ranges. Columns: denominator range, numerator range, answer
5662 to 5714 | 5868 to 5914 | 0.97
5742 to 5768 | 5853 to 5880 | 1.04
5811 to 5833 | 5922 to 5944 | 0.97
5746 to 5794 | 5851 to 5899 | 0.92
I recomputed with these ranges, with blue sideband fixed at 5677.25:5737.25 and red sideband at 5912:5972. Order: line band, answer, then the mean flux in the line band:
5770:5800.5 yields -1.36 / 15.1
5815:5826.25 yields -0.90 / 15.8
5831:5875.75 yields -1.09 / 15.2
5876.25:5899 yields 4.71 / 11.9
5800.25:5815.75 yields -0.27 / 14.8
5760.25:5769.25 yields -0.23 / 14.7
